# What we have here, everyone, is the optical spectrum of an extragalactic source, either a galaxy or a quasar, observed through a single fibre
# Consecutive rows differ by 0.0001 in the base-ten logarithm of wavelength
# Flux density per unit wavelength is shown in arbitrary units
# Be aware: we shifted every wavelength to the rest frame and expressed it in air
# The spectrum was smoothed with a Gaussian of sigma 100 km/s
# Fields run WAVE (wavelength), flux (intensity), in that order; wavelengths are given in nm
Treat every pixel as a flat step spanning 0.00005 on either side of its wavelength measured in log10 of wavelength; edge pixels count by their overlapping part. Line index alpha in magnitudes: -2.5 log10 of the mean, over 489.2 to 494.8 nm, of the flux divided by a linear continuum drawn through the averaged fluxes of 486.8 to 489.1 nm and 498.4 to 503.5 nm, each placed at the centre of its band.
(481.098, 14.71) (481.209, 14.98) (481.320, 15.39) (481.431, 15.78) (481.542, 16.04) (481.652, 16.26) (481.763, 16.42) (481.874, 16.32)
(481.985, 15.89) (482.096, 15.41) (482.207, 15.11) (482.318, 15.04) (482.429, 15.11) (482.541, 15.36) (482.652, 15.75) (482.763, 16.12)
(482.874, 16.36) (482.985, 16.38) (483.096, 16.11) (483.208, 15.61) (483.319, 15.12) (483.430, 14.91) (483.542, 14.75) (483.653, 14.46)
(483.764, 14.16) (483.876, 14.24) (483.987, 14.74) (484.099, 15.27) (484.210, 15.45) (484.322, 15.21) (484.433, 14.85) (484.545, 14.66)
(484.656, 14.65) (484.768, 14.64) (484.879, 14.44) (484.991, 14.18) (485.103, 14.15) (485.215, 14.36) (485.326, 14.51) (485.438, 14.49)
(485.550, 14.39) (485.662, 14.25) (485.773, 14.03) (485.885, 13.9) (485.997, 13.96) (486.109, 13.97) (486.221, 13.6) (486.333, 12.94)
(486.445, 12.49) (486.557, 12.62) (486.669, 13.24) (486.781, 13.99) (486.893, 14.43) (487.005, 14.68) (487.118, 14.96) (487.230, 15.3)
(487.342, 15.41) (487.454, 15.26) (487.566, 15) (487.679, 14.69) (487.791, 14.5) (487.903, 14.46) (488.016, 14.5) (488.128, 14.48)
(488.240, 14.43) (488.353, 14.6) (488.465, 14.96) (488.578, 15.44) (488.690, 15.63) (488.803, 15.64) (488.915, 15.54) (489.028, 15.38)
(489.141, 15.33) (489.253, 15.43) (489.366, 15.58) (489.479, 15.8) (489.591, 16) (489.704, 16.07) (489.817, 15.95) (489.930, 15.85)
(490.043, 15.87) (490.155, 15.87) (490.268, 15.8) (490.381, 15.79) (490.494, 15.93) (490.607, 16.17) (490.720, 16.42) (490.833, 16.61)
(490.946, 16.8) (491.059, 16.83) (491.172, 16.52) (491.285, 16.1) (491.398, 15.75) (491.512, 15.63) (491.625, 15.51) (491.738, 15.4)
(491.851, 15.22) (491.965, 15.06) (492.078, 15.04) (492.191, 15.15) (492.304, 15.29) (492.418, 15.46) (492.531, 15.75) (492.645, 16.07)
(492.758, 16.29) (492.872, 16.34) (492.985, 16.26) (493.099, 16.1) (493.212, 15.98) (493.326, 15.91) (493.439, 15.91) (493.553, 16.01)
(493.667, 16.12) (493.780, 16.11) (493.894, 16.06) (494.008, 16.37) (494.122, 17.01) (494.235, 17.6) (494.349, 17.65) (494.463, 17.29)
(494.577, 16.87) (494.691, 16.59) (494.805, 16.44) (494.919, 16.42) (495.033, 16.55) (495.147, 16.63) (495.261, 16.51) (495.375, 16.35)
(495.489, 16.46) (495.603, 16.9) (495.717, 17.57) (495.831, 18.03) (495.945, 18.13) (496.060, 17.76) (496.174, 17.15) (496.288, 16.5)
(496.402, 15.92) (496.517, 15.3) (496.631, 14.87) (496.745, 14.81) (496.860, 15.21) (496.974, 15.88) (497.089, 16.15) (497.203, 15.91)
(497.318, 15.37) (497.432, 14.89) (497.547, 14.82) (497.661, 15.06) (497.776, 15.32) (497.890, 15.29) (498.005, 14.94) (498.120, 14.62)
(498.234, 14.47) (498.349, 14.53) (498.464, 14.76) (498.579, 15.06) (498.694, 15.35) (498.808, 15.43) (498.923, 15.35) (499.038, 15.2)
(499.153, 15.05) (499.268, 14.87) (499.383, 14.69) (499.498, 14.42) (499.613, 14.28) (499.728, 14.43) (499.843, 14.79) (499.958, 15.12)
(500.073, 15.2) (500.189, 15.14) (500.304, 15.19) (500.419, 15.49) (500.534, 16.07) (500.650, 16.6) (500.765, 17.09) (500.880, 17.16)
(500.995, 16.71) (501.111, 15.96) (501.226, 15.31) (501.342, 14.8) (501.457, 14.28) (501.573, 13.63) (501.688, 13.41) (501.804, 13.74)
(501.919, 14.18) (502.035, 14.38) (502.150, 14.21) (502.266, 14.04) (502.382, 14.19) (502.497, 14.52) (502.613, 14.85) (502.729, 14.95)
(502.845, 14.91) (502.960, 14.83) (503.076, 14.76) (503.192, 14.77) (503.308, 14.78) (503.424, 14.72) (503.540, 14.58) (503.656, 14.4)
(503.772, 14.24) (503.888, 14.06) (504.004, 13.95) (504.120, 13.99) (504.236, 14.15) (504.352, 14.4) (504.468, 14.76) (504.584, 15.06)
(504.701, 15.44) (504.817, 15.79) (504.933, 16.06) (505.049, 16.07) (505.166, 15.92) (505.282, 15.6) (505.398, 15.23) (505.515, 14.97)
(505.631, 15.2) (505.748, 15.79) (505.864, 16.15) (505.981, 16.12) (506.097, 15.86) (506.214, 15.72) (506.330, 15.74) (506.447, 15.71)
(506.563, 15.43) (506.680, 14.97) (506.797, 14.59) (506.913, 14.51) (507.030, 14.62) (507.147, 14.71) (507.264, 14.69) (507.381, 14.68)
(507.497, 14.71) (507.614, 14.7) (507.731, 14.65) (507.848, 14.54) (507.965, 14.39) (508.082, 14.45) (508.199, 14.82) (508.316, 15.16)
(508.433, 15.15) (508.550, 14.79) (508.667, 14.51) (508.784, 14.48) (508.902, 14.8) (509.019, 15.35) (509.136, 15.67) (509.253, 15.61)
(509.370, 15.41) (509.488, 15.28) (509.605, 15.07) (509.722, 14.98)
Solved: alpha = -0.08 mag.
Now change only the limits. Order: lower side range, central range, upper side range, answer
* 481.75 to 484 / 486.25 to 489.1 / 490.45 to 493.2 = 0.08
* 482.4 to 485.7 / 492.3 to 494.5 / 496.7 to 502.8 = -0.09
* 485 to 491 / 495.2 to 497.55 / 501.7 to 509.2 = -0.09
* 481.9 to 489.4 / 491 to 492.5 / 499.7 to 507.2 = -0.05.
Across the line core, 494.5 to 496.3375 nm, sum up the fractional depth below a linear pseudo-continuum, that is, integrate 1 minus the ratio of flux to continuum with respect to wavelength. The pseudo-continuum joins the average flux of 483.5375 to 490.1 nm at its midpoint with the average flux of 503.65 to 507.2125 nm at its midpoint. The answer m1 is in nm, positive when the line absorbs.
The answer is -0.25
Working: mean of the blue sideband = 14.7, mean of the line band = 16.9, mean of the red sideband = 15.1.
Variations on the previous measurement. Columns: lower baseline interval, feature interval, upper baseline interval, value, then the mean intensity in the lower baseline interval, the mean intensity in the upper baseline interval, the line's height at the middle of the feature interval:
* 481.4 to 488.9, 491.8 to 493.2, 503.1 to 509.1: -0.075 nm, 14.8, 15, 14.9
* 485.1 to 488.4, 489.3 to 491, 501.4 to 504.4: -0.209 nm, 14.3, 14.3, 14.3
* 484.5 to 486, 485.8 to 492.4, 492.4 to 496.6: 0.052 nm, 14.3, 16.6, 15.3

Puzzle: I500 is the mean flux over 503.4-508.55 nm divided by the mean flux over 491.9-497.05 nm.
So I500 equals 0.92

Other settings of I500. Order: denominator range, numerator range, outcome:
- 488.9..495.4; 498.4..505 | 0.93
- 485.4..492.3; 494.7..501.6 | 1.04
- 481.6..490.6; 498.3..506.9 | 1.00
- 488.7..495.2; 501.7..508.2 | 0.93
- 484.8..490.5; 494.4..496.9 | 1.12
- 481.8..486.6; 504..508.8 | 1.02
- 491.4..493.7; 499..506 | 0.95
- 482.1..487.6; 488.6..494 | 1.08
